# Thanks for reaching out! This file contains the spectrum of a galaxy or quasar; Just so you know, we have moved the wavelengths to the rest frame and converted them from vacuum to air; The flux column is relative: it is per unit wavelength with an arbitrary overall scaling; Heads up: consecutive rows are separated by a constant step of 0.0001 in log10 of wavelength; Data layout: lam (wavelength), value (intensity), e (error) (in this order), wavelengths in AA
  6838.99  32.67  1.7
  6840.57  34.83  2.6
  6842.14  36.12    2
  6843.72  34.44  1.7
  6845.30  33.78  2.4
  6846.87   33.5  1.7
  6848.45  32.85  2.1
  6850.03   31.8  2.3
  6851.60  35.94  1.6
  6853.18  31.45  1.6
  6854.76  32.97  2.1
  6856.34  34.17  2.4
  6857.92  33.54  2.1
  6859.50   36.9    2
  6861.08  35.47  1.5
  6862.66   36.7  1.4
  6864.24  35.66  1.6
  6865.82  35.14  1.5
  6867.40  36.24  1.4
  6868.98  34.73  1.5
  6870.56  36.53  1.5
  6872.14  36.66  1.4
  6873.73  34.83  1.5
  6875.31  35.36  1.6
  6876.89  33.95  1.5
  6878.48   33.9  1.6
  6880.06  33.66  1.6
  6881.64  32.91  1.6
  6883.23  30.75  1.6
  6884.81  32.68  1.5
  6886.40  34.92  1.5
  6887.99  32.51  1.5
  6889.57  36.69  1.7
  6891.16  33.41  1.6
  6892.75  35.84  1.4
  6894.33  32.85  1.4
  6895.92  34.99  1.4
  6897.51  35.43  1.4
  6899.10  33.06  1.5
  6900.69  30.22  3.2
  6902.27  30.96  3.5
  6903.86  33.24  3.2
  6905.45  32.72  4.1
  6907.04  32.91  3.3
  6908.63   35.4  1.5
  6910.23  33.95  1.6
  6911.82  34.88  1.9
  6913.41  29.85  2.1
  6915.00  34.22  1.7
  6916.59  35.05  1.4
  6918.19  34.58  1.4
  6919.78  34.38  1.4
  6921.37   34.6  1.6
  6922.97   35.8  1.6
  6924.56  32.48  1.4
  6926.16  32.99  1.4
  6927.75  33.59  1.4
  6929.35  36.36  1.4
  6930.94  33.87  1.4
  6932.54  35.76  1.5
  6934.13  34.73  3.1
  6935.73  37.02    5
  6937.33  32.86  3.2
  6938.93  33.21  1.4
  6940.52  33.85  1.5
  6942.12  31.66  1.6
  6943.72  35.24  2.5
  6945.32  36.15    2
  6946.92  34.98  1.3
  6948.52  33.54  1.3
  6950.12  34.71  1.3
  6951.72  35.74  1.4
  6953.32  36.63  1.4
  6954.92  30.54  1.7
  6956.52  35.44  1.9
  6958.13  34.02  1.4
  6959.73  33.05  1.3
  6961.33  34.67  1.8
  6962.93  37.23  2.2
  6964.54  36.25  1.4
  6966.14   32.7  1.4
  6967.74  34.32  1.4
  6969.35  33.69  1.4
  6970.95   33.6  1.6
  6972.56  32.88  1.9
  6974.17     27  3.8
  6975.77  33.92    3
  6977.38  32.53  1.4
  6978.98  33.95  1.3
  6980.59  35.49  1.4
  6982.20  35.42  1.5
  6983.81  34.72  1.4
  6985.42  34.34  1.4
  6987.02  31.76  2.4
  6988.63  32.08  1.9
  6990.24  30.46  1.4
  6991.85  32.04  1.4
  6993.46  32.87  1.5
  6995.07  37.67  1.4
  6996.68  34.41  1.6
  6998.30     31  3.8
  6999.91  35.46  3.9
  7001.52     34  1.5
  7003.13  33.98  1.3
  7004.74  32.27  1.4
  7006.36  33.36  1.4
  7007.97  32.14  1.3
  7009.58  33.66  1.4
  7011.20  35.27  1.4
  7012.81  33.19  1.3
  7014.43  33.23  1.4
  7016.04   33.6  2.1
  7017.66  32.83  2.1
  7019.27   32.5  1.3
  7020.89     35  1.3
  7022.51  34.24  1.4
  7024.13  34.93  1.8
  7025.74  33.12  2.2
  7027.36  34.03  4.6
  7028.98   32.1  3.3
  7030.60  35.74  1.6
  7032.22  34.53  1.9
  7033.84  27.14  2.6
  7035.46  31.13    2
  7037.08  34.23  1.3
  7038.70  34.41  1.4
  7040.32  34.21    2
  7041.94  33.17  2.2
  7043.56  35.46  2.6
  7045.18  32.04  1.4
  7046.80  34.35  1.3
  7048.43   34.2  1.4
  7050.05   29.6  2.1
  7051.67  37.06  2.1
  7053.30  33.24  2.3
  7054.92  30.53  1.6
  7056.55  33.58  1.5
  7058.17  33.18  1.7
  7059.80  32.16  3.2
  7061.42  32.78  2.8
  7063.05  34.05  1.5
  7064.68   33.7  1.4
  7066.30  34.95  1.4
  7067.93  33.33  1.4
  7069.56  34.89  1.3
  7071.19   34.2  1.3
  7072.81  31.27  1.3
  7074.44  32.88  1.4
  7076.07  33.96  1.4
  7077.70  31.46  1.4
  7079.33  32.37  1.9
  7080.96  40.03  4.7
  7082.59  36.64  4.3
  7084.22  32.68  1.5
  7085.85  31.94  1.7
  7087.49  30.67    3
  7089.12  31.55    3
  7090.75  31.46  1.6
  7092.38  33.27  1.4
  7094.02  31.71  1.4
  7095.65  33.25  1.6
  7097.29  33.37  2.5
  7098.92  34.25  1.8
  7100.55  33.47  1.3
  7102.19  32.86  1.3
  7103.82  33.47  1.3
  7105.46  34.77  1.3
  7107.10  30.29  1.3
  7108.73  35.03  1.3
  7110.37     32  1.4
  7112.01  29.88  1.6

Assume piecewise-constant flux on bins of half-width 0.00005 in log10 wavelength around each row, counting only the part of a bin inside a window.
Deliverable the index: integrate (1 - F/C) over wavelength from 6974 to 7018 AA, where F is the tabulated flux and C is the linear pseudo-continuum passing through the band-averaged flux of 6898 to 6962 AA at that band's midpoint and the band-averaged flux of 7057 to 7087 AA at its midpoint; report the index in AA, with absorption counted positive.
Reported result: 0.6 AA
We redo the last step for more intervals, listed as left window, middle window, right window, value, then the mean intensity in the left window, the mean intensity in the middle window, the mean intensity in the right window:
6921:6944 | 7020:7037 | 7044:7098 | 0.16 AA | 34.2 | 33.2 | 33.2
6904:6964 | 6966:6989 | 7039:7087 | 0.53 AA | 34.3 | 33.3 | 33.6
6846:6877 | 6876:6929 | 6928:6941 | 1.63 AA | 34.7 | 33.6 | 34.7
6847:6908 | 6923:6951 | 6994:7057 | -0.42 AA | 34.1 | 34.3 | 33.5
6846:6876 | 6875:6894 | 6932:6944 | 0.43 AA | 34.8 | 33.8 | 34.2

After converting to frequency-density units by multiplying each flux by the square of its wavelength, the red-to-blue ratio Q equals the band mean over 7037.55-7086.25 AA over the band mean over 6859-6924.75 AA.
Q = 1.03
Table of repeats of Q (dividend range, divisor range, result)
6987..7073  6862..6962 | 1.01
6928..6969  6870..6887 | 1.03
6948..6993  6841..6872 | 1.00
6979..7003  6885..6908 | 1.03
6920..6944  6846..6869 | 1.02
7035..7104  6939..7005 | 1.01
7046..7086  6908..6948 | 1.02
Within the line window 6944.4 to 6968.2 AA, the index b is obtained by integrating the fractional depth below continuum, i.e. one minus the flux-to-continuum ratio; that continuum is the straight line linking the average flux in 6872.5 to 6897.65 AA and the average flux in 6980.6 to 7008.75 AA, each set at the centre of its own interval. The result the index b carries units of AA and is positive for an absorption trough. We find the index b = -0.7 AA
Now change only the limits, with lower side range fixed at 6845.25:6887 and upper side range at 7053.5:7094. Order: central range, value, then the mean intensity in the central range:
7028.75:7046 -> 0.1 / 33.2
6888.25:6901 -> 0.0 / 34.1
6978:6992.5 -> 0.1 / 33.4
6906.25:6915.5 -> 0.2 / 33.5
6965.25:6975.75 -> 0.4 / 32.5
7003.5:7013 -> 0.1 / 33.4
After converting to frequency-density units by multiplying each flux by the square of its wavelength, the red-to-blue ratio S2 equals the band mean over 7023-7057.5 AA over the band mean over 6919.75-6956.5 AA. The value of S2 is 1.0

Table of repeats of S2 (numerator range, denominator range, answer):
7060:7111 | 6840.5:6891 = 1.03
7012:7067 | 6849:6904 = 1.02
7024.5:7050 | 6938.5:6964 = 0.99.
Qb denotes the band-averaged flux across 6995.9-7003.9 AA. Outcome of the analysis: 33.8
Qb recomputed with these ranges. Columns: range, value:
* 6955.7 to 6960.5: 34.1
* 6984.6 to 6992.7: 32.2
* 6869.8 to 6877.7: 35.4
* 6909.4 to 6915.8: 33.2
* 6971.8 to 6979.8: 32.1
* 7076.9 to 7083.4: 35.1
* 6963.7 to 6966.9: 34.5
